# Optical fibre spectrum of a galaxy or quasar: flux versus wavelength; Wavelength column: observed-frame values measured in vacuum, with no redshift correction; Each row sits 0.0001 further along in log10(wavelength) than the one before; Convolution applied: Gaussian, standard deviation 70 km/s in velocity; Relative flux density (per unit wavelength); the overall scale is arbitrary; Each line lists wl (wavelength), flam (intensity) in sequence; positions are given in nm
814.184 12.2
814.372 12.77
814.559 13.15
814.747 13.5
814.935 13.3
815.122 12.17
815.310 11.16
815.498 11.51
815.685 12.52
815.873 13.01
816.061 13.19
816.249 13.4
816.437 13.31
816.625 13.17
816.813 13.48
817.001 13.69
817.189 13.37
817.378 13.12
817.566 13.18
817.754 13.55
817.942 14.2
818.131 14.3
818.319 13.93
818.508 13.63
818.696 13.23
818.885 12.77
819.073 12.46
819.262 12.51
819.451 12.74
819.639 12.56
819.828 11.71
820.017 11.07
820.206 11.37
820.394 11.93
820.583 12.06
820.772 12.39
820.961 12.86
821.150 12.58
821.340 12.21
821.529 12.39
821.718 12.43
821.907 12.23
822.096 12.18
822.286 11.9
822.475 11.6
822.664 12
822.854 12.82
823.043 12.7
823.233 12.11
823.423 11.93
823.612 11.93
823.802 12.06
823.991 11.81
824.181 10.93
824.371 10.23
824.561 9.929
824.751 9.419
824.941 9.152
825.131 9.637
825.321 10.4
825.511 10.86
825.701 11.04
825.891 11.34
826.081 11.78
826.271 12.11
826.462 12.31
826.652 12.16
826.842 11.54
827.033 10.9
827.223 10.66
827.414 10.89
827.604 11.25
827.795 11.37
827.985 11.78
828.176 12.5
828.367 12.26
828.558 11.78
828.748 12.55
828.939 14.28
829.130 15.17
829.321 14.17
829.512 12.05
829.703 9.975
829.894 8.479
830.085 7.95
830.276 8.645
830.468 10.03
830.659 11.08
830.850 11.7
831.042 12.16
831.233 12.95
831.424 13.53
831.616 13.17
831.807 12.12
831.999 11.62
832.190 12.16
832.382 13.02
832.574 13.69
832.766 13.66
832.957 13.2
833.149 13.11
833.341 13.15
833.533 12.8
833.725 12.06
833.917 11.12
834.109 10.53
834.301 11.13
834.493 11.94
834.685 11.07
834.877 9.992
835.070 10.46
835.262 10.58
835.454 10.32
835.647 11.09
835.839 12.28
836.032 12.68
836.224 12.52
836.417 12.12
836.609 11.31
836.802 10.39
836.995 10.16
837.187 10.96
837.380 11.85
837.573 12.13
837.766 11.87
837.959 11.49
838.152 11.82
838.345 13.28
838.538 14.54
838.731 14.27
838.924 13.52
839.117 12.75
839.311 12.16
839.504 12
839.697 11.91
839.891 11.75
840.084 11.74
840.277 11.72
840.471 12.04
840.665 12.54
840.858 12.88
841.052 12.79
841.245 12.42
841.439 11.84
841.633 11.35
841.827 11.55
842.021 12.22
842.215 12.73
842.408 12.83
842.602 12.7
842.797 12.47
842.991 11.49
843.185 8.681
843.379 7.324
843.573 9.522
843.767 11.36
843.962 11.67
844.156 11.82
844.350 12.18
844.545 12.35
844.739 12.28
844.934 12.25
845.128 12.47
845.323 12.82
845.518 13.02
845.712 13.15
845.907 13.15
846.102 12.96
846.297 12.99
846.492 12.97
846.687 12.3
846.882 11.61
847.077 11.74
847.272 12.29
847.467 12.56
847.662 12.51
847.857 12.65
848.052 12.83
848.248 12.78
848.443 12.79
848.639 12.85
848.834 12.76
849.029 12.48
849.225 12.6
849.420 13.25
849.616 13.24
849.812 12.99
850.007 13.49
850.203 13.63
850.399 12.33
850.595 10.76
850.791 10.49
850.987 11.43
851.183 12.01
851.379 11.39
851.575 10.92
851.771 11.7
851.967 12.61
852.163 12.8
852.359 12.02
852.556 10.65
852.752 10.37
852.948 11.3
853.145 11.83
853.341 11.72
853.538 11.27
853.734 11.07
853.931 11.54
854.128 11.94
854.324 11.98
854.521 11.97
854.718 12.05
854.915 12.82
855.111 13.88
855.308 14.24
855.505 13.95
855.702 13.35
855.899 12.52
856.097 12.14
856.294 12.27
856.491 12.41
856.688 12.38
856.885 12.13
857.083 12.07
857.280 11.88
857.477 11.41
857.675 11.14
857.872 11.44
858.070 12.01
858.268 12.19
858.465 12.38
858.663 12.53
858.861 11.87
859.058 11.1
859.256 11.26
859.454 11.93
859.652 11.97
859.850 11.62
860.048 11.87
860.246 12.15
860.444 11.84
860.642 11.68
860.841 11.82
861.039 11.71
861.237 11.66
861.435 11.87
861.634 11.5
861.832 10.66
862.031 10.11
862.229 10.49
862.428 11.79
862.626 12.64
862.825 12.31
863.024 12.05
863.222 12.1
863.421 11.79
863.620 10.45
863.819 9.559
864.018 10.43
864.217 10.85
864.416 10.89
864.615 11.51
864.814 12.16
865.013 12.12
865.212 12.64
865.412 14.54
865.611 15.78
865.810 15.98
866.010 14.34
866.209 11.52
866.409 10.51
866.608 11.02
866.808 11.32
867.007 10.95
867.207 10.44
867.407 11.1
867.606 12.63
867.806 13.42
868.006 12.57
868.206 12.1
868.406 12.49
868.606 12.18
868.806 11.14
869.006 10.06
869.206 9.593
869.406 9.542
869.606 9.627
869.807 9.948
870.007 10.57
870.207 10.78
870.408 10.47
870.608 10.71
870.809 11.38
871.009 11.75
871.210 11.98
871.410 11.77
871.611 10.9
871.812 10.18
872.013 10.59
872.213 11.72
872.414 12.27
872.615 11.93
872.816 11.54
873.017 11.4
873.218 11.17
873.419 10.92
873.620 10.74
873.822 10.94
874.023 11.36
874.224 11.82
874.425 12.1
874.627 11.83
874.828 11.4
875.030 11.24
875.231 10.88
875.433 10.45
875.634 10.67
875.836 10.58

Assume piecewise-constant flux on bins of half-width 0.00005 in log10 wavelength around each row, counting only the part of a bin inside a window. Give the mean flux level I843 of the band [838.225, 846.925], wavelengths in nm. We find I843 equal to 12.2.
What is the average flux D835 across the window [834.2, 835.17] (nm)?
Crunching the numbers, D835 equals 10.9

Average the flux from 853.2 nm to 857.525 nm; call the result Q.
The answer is 12.3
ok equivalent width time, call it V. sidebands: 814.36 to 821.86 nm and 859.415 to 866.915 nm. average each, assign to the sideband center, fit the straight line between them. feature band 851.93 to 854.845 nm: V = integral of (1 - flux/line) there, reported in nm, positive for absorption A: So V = 0.10 nm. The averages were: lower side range 12.8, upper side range 11.9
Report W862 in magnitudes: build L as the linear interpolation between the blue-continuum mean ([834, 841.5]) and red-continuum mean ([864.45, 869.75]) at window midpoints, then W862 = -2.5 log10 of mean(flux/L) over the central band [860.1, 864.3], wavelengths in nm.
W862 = 0.048 mag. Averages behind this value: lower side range 11.9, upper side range 11.9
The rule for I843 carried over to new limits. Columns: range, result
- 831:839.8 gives 12.1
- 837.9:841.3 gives 12.5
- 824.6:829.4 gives 11.6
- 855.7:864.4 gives 11.7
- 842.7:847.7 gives 11.9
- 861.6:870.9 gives 11.5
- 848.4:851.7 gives 12.3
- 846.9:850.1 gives 12.7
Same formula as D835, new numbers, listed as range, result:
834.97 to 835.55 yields 10.4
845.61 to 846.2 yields 13.1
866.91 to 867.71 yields 11.3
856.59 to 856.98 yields 12.3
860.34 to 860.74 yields 11.8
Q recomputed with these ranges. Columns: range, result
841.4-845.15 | 11.5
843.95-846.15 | 12.5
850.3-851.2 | 11.3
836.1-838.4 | 11.6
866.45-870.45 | 11.1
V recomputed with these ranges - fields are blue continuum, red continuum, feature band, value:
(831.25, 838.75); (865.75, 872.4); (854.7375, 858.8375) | -0.30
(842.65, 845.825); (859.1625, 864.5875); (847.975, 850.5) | -0.30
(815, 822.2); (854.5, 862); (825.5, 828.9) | 0.24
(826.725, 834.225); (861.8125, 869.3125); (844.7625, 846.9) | -0.15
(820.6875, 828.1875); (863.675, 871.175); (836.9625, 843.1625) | -0.36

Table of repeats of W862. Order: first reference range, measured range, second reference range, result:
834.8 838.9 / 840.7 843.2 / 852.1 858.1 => -0.024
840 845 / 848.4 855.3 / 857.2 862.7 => -0.038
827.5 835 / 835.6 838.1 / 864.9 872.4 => 0.024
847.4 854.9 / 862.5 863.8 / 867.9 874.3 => -0.021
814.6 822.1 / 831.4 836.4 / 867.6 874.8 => 0.028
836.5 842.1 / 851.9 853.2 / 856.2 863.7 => 0.024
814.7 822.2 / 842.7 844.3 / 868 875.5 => 0.135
